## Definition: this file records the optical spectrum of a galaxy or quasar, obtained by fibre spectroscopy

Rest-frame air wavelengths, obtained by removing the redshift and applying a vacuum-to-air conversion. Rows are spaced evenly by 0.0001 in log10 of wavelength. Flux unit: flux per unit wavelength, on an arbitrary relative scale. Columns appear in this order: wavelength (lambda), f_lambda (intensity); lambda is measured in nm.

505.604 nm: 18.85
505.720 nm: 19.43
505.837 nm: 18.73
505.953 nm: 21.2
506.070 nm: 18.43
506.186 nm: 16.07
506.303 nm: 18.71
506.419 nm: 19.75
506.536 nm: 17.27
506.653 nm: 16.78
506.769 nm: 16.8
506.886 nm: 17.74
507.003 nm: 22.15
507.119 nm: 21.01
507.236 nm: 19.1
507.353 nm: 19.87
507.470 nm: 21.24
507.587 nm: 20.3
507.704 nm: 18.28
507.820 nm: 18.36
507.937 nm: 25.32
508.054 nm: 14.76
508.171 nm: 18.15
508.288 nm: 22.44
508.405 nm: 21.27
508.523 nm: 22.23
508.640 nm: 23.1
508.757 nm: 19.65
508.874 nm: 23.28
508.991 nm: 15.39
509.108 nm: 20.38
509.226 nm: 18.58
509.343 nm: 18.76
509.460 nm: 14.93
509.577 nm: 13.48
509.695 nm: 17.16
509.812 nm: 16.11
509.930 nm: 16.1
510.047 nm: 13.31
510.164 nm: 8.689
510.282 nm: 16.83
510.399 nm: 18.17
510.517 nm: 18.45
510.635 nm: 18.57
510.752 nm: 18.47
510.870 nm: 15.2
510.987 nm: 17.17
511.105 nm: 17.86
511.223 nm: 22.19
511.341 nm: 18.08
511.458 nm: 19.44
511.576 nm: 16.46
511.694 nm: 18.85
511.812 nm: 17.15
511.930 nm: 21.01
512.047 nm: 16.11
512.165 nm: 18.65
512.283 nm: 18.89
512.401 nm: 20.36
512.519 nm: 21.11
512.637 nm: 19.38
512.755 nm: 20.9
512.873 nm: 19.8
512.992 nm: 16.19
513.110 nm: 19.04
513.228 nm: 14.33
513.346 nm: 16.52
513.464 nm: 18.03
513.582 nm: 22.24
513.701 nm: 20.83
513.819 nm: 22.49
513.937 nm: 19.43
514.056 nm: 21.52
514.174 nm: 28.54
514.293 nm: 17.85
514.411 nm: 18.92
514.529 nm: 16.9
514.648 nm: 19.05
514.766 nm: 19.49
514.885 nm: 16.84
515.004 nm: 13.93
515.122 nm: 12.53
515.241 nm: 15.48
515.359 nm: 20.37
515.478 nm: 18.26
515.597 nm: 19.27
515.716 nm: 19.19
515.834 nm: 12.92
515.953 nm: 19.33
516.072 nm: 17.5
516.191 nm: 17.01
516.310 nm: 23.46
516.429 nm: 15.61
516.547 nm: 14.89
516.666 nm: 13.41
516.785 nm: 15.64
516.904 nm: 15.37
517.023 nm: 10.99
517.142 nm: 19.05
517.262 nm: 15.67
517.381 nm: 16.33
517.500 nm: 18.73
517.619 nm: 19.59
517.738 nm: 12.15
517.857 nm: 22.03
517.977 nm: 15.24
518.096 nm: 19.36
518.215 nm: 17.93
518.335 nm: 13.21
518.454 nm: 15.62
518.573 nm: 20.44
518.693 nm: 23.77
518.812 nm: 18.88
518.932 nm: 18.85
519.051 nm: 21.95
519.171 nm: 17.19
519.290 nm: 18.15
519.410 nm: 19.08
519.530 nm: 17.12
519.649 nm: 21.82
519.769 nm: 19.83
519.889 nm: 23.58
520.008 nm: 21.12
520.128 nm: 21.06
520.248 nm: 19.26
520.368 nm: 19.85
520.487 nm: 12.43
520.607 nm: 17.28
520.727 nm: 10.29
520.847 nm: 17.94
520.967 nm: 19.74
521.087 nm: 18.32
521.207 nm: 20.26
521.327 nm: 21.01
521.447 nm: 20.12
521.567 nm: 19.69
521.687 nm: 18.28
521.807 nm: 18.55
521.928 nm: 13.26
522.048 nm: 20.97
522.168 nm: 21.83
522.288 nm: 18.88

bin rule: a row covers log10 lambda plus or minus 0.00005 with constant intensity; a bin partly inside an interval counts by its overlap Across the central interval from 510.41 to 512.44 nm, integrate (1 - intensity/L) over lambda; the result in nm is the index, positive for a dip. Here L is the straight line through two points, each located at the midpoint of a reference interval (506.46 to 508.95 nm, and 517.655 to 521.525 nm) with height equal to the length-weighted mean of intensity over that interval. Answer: 0.12 nm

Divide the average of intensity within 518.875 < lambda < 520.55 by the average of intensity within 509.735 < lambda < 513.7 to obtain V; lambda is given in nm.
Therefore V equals 1.08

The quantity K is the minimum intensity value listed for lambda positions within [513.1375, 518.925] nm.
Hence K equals 10.99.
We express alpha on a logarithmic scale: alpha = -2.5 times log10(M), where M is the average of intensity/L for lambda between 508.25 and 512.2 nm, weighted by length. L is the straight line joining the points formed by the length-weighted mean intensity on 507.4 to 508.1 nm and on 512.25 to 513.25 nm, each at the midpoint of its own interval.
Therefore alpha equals 0.08 mag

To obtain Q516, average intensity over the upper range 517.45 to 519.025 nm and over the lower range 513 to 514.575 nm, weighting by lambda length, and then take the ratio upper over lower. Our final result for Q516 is 0.93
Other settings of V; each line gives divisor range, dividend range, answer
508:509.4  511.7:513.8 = 0.95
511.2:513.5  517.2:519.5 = 0.97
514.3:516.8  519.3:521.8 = 1.10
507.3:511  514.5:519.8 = 0.96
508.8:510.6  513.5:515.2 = 1.15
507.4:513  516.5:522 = 0.97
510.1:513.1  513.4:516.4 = 1.04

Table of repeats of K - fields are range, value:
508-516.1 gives 8.689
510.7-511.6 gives 15.2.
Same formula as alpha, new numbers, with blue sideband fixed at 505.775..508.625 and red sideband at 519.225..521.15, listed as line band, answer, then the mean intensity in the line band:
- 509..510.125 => 0.18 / 16.4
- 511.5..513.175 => 0.02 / 18.8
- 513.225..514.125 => -0.05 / 19.9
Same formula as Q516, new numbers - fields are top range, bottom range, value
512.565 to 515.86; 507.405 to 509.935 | 0.98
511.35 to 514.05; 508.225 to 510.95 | 1.06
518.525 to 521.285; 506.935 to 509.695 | 0.97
